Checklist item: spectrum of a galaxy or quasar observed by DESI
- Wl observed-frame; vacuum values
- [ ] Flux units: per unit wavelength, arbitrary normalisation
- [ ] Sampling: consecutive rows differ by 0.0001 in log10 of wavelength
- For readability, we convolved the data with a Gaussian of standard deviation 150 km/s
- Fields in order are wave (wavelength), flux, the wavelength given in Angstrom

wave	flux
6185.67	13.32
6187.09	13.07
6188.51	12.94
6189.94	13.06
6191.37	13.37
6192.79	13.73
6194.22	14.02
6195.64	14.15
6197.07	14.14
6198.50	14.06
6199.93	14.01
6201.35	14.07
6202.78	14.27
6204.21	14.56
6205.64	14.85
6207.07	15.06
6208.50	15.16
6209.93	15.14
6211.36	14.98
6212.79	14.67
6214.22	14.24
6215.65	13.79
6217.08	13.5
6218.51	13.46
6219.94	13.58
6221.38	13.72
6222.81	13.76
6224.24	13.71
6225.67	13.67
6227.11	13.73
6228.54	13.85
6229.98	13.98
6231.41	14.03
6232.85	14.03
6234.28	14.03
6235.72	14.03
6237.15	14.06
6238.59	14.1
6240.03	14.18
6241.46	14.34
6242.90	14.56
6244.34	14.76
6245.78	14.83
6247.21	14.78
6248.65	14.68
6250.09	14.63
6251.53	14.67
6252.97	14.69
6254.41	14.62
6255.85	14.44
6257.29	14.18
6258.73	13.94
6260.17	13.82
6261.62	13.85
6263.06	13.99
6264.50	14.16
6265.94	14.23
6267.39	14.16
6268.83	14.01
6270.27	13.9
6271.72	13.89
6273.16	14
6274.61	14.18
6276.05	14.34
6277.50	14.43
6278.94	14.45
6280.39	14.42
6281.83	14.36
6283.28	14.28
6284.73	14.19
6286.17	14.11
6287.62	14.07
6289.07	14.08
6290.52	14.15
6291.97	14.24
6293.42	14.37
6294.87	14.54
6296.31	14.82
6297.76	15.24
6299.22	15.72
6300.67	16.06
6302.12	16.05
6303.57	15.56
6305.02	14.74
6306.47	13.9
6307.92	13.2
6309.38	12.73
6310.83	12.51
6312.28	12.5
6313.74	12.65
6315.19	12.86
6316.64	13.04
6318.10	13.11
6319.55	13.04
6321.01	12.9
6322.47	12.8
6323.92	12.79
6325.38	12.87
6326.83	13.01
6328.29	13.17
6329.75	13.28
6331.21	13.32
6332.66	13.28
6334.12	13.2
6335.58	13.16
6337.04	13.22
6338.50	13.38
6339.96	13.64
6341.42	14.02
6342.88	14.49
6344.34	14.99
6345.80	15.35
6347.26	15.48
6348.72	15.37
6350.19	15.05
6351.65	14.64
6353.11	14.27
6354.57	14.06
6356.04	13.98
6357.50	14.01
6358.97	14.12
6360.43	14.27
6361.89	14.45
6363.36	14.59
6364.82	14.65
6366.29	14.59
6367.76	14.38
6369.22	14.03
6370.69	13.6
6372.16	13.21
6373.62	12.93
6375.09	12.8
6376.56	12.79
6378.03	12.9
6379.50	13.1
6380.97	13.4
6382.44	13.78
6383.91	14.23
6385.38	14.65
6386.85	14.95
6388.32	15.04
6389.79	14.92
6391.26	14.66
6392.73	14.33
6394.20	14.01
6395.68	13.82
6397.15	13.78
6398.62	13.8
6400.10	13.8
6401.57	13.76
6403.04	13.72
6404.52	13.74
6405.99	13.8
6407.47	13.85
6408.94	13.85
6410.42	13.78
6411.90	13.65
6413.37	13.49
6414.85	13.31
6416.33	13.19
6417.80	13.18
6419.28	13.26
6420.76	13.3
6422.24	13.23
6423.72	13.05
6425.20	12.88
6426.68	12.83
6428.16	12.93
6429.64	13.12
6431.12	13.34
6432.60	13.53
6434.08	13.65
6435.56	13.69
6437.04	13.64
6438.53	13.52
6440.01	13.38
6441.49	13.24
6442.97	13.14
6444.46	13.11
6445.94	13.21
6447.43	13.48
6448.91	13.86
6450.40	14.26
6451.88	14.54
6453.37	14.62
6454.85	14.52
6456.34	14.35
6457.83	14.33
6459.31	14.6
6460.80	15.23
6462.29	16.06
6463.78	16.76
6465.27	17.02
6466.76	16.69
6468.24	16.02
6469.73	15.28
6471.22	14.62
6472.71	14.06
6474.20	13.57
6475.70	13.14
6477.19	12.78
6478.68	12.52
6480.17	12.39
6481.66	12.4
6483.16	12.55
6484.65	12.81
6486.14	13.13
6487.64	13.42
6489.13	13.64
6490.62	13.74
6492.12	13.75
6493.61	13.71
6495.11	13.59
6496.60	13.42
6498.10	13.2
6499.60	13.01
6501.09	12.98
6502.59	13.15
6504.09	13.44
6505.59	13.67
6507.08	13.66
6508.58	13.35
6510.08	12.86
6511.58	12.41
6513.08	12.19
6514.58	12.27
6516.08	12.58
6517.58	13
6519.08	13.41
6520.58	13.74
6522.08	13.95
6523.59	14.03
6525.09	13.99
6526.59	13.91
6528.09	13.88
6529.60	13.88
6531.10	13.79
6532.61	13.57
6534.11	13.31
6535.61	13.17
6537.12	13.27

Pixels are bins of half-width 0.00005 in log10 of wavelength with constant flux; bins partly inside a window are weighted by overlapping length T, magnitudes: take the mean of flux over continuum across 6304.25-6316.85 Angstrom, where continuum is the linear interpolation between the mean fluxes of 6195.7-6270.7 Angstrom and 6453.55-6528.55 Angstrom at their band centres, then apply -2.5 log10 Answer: 0.08 mag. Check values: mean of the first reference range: 14.2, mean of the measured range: 13.1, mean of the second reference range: 13.8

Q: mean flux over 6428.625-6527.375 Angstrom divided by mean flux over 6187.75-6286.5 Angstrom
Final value 1.0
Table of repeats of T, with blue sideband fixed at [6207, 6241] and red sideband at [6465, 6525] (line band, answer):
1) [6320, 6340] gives 0.06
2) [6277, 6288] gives -0.03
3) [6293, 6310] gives -0.06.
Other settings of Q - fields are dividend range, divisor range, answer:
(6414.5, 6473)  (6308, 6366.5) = 1.03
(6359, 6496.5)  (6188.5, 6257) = 0.98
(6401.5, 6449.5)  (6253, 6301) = 0.94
